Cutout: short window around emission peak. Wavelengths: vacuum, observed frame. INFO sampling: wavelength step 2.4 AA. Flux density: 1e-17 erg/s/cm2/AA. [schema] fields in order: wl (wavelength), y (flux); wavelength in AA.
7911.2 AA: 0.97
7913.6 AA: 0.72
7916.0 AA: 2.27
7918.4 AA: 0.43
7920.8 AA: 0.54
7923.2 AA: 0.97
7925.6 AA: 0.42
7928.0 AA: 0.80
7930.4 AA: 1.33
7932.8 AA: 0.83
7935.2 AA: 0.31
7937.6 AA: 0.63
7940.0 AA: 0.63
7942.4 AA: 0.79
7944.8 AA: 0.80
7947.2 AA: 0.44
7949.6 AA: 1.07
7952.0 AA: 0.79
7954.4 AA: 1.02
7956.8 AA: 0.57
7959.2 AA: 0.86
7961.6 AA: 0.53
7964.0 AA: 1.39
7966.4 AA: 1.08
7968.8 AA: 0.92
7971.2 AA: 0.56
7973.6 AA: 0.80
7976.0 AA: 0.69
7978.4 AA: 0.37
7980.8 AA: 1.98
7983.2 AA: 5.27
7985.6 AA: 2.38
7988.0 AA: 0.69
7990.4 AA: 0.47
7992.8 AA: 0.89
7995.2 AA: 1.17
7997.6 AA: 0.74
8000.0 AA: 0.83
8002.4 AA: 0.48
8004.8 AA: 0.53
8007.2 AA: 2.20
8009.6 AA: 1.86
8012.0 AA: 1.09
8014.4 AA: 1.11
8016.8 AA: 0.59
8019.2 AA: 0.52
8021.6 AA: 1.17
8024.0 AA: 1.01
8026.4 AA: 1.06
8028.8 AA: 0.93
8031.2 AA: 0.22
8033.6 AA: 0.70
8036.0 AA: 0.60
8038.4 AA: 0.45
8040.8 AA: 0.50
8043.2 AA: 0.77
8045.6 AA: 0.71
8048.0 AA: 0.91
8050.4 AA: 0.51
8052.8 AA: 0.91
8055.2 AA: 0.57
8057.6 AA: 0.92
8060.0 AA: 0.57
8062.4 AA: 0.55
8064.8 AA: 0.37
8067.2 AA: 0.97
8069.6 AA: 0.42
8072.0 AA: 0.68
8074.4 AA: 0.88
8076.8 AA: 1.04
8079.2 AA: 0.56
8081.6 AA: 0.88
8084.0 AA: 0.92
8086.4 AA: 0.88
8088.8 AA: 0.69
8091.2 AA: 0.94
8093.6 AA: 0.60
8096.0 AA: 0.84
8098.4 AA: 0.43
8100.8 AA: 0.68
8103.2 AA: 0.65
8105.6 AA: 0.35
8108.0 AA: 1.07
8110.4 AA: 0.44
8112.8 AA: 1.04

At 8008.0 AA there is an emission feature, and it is [N II]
